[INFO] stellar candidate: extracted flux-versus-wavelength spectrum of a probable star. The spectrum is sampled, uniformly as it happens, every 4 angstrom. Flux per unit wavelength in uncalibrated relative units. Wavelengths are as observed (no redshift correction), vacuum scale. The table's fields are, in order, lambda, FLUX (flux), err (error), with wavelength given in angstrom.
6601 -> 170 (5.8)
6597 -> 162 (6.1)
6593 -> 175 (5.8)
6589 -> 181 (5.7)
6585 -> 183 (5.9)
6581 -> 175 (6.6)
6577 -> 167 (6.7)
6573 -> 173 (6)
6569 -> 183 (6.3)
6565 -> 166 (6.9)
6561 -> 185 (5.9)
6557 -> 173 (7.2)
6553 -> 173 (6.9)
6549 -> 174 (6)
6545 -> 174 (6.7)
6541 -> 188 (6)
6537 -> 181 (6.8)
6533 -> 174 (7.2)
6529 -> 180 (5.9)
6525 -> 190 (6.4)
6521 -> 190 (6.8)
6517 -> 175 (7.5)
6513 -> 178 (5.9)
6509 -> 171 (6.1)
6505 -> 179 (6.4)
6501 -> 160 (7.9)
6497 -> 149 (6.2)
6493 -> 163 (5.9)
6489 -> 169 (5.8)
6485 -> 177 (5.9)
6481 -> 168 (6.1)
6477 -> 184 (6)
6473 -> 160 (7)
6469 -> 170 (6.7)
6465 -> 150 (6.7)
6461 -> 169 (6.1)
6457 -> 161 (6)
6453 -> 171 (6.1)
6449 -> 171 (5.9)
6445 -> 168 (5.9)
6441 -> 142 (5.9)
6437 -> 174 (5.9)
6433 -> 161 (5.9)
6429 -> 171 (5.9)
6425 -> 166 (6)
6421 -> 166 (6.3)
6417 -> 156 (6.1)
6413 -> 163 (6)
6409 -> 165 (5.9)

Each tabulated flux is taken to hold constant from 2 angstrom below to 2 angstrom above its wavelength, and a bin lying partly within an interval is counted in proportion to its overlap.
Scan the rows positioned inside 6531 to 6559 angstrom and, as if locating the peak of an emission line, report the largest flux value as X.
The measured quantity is 188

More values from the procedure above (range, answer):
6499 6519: 179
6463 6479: 184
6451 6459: 171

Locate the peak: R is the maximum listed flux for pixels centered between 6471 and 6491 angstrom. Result 184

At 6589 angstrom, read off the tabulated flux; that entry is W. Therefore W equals 181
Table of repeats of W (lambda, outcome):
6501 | 160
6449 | 171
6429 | 171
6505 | 179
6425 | 166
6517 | 175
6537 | 181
